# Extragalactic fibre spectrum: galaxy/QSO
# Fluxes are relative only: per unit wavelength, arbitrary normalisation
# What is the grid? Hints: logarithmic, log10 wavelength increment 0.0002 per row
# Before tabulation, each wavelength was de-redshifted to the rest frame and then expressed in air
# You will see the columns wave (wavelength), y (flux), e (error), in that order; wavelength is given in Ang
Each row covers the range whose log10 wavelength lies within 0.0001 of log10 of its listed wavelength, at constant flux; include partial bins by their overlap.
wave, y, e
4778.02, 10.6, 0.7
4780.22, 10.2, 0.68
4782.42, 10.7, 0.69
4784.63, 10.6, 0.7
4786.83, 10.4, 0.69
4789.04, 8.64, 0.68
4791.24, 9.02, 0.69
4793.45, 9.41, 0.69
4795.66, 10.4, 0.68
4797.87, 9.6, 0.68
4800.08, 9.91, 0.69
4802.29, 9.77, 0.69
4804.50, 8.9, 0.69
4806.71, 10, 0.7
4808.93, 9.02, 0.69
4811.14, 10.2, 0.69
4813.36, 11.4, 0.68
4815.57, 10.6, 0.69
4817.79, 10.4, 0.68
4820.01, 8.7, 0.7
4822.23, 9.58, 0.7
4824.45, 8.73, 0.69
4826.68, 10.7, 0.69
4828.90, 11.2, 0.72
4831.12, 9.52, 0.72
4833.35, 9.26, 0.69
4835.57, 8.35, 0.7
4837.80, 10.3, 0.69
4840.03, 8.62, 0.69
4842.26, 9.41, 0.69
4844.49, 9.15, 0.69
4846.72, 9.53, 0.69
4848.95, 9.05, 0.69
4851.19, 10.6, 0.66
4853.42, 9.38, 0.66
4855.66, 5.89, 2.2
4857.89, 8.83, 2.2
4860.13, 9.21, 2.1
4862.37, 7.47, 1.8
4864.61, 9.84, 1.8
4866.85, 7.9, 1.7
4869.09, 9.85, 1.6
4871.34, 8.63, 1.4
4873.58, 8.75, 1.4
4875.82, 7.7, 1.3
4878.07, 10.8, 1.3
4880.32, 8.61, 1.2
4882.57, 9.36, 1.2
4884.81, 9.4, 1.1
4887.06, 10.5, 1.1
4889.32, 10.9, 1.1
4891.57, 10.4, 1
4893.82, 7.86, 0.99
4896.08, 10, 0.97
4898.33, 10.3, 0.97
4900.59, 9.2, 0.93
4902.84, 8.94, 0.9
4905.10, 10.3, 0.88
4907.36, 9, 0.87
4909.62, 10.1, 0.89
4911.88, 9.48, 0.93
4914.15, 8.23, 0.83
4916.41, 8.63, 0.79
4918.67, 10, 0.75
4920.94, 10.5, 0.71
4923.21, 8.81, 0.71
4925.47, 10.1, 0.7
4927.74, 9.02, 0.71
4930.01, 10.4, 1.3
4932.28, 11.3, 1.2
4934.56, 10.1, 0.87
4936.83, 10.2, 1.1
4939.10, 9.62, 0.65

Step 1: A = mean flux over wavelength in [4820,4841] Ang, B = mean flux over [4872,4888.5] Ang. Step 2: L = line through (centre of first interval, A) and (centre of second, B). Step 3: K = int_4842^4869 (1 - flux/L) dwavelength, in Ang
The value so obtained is 1.6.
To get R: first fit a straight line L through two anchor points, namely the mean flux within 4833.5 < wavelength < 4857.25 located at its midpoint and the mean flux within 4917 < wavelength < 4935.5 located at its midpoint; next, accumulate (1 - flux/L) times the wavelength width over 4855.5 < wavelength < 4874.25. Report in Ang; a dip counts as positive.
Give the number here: 1.3 Ang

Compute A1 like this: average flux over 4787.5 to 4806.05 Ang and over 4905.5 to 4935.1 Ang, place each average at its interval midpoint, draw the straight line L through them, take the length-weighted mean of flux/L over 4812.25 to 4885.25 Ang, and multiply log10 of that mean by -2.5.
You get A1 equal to 0.032 mag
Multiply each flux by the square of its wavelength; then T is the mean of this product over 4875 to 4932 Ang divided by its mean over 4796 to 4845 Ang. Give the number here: 1.0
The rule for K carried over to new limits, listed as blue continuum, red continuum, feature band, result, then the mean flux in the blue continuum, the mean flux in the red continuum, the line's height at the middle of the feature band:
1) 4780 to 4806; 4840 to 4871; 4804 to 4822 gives -0.79 Ang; 9.78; 8.91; 9.51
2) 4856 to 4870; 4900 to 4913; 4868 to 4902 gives -1.40 Ang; 8.67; 9.52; 9.1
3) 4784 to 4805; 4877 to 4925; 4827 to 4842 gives 0.07 Ang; 9.67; 9.59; 9.64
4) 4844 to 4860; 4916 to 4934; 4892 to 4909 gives 0.25 Ang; 8.93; 9.9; 9.57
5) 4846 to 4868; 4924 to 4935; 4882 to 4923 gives 0.08 Ang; 8.76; 10.1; 9.63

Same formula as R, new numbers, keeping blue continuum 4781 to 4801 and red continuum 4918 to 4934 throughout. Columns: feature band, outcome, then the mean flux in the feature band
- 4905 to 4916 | 0.8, 9.29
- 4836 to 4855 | 1.0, 9.37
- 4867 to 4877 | 1.3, 8.66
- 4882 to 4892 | -0.2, 10.1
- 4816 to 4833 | 0.1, 9.83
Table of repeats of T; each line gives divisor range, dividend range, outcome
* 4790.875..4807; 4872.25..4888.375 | 1.00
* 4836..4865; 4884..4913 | 1.10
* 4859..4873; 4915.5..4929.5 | 1.11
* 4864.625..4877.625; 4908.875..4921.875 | 1.10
